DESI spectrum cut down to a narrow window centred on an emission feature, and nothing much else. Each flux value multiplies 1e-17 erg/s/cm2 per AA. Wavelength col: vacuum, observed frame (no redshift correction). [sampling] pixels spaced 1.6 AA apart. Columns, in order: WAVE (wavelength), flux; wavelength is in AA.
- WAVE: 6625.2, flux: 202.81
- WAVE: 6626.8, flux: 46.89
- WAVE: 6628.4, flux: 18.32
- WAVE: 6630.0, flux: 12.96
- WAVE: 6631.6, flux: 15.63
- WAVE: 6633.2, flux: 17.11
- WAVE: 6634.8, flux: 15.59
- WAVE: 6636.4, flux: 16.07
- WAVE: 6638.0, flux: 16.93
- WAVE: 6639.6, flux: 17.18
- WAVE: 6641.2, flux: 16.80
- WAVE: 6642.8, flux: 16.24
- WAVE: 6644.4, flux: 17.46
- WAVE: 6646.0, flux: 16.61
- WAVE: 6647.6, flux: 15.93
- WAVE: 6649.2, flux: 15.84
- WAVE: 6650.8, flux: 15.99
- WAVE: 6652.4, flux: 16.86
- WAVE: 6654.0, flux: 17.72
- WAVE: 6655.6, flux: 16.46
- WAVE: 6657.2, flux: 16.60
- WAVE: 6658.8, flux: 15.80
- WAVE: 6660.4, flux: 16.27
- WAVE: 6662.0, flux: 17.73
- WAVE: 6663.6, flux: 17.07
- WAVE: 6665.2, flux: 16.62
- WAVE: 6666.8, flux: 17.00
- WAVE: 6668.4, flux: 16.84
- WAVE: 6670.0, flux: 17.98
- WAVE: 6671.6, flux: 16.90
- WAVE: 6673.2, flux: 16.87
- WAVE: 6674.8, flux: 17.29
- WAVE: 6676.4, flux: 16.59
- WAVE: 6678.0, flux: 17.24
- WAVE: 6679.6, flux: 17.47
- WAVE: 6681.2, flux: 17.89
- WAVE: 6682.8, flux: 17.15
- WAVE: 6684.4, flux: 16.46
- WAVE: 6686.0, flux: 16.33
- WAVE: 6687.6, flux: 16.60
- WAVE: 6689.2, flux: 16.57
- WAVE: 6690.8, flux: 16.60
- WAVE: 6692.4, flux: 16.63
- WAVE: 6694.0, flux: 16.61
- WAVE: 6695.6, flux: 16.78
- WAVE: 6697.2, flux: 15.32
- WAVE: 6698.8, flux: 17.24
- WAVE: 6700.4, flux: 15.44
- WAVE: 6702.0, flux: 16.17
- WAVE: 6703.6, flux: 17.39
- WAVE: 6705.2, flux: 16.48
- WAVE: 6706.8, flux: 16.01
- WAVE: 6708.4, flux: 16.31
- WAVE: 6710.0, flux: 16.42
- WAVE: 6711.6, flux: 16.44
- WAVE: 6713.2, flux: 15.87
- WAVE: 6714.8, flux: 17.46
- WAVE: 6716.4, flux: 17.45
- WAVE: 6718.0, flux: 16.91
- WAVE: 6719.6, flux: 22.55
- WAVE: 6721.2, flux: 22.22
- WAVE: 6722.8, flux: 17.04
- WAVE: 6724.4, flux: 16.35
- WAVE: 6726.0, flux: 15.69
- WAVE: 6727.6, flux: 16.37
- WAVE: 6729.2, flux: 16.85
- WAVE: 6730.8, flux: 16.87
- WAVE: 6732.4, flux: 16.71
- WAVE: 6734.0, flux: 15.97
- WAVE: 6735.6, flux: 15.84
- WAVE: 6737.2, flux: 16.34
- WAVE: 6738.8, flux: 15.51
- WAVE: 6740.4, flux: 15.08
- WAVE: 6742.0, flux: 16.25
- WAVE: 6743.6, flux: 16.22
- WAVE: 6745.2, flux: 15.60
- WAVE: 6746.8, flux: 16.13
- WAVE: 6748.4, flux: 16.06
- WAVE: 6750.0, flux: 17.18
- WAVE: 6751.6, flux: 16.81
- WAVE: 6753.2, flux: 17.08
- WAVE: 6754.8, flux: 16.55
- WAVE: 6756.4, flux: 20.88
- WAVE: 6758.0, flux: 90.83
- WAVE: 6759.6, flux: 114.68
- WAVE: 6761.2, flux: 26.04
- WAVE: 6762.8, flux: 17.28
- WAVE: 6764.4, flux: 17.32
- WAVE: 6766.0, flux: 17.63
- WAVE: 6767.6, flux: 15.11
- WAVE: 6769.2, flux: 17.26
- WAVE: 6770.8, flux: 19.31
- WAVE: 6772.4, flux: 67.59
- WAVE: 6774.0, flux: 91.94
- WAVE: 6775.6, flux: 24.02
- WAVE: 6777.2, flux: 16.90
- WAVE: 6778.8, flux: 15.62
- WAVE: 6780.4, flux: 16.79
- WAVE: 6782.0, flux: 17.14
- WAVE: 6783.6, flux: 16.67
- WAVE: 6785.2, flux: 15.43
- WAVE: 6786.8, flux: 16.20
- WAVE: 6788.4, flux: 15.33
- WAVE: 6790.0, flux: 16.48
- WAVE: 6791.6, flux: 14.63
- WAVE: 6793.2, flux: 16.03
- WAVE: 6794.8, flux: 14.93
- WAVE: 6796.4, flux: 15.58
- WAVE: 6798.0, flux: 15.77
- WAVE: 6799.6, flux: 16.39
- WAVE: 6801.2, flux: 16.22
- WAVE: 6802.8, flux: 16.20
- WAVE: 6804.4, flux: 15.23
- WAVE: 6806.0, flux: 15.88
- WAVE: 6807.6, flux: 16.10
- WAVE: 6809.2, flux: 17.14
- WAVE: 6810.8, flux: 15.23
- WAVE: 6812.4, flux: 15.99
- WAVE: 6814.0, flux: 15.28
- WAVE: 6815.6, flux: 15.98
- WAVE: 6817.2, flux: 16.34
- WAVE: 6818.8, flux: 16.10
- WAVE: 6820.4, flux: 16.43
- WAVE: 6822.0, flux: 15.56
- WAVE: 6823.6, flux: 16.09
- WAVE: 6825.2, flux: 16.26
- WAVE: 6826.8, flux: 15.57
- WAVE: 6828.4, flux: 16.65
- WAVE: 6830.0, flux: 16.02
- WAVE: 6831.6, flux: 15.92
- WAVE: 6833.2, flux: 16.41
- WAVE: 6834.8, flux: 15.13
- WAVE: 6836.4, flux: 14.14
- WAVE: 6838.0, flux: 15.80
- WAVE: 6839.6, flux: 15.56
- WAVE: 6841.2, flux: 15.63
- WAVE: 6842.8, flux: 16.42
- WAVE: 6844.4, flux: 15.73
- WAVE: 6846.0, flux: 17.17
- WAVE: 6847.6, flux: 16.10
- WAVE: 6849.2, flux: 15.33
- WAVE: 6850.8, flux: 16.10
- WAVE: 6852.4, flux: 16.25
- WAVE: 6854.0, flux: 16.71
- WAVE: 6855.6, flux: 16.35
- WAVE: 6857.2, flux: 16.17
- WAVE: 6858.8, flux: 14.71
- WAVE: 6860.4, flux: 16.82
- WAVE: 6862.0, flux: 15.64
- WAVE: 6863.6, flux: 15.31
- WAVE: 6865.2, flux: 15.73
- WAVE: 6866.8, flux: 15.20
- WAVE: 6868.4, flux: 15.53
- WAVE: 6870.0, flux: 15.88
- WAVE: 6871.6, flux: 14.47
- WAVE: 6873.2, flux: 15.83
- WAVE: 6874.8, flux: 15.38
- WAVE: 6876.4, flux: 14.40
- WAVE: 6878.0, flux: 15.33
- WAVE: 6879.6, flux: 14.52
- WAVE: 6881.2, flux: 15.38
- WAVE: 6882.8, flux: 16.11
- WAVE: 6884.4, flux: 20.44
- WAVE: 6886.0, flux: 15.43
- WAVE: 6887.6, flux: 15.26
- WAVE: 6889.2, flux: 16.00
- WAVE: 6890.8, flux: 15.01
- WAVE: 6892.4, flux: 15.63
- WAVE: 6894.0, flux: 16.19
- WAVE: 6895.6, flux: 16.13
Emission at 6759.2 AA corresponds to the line [S II] 6716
